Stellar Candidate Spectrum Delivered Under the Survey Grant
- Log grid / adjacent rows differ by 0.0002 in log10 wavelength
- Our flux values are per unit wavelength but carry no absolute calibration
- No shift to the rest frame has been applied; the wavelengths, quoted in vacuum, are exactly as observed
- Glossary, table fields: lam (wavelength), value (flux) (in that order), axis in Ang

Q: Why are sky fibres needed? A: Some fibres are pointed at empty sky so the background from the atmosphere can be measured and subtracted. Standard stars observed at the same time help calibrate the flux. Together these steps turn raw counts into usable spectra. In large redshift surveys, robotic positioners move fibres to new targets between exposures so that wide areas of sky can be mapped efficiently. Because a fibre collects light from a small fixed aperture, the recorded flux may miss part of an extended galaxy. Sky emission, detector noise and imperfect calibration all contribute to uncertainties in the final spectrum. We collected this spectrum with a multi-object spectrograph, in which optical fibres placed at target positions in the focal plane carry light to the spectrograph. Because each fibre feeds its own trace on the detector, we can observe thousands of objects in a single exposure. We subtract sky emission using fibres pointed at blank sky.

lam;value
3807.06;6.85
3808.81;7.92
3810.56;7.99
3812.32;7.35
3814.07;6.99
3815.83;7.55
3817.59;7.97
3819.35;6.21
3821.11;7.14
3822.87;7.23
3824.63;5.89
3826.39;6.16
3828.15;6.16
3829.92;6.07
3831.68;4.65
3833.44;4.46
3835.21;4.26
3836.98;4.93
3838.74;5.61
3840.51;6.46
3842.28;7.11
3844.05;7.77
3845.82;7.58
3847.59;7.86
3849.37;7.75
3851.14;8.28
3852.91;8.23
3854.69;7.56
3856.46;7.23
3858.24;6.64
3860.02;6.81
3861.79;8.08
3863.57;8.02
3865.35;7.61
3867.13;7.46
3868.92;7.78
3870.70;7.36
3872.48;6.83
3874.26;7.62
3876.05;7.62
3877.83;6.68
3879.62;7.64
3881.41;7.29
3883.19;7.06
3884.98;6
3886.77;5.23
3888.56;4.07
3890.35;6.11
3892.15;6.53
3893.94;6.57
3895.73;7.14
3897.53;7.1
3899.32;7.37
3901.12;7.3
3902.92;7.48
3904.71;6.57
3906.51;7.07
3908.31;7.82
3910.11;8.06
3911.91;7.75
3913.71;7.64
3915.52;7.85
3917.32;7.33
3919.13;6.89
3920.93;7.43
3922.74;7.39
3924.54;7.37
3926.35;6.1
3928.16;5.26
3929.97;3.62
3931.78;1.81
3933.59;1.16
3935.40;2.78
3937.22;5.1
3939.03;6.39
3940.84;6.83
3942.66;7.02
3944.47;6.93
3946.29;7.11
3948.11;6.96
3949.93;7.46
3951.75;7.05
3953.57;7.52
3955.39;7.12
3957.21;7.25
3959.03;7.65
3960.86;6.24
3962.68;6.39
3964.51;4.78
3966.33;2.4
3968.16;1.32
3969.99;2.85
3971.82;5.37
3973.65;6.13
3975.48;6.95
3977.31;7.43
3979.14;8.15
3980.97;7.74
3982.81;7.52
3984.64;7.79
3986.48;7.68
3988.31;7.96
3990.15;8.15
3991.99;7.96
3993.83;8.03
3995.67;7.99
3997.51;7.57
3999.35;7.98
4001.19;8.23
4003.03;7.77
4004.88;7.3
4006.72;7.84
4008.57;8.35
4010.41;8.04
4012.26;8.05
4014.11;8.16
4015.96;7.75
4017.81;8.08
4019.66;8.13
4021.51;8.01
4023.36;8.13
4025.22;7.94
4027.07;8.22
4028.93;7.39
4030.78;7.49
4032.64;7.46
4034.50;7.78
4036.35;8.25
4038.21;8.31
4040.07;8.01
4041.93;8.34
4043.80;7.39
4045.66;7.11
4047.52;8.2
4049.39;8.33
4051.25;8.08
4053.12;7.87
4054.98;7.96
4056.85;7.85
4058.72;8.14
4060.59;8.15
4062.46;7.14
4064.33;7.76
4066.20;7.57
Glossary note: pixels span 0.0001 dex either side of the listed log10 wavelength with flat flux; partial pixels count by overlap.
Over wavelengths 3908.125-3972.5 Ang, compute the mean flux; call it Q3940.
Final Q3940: 5.98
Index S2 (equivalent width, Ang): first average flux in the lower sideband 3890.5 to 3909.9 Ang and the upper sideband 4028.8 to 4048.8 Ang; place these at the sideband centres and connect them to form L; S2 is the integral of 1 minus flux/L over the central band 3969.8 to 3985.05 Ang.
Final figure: 1.4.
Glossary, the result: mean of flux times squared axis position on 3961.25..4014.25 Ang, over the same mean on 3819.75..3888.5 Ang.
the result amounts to 1.1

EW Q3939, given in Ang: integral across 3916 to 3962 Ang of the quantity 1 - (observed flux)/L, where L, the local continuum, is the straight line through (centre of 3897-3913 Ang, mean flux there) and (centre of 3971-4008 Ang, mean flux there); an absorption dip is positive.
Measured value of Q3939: 8.1 Ang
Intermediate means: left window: 7.4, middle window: 6.17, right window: 7.59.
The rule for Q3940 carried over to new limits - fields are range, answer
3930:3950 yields 5.25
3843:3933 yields 6.97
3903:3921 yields 7.45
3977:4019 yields 7.9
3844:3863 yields 7.62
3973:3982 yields 7.32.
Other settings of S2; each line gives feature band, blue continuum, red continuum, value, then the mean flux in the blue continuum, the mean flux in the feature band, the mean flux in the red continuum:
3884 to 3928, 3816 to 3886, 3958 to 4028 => 0.7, 6.91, 6.9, 7.16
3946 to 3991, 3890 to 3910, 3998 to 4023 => 6.6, 7.07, 6.51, 7.97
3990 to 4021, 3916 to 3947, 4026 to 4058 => -3.5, 5.7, 7.96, 7.89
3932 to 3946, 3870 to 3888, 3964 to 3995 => 3.2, 6.88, 5.1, 6.4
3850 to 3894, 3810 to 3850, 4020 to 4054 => -1.6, 6.55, 7.06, 7.91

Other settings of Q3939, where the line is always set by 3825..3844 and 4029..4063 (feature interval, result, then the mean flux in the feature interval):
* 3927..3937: 5.3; 3.15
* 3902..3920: -2.7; 7.45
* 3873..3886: -2.0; 7.1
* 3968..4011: 0.2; 7.27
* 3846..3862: -4.6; 7.58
